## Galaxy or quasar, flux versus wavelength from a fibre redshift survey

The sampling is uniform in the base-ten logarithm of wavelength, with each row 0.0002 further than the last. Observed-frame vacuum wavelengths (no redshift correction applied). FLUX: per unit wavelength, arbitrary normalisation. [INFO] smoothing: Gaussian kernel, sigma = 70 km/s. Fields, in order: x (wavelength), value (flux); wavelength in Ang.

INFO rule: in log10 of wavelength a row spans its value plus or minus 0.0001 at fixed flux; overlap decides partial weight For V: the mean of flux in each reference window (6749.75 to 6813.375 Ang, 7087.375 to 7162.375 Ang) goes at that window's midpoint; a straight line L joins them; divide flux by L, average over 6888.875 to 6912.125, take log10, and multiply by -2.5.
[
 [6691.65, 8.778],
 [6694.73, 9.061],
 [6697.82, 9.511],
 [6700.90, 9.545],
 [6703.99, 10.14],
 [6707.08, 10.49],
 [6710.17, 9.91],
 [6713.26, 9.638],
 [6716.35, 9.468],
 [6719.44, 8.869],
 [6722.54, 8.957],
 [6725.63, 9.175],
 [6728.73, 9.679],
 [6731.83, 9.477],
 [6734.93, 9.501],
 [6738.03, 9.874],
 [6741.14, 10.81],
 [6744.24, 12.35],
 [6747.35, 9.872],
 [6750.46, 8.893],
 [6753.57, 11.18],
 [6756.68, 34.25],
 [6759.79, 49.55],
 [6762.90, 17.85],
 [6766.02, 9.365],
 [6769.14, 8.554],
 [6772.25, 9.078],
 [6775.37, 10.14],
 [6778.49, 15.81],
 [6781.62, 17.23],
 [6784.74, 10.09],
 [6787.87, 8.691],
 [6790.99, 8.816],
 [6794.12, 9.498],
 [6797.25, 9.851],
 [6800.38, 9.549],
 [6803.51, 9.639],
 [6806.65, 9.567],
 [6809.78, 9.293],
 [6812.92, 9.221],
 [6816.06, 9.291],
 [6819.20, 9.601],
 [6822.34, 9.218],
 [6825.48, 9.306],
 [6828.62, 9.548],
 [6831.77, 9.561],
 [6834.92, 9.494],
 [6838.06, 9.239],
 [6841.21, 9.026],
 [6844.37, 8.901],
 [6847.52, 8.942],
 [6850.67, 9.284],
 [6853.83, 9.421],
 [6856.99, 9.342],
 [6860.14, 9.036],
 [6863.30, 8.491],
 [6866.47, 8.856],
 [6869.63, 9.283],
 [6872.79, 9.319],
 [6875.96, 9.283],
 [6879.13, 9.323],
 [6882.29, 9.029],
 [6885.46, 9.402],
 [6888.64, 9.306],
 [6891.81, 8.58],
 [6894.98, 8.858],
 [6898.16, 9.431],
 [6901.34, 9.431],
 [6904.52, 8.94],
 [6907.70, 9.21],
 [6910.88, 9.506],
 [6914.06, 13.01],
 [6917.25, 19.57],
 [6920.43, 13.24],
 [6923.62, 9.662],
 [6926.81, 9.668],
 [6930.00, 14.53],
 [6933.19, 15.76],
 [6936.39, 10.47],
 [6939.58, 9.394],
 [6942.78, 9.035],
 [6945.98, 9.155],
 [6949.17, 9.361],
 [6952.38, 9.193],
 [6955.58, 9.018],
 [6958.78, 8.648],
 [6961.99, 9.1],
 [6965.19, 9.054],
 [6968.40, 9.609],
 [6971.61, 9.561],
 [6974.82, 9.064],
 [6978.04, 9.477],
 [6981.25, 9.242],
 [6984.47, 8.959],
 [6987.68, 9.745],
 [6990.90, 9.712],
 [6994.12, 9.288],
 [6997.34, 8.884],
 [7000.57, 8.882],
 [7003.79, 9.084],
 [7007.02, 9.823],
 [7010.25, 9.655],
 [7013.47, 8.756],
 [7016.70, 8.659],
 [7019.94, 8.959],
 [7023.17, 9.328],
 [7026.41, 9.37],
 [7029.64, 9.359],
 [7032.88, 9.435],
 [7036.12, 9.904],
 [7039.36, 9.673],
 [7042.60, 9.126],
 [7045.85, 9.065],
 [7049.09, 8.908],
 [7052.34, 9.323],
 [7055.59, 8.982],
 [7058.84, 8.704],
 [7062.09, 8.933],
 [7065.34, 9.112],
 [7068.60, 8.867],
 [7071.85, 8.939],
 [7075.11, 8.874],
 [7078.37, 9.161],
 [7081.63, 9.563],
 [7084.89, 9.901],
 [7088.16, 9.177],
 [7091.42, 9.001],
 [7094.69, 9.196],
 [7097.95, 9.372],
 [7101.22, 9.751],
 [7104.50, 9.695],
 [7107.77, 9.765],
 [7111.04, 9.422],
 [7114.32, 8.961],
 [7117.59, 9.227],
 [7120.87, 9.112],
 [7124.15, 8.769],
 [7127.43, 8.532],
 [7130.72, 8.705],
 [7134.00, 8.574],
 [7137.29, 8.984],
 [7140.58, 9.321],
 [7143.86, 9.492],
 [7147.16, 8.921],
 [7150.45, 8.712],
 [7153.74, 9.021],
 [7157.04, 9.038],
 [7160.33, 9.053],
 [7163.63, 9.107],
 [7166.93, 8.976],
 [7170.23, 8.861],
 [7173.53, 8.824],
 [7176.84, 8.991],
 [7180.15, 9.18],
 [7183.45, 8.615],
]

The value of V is 0.31 mag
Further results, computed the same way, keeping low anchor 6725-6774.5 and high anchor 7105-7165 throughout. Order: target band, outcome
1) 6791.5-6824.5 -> 0.39 mag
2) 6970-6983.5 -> 0.20 mag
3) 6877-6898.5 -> 0.34 mag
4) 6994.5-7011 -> 0.18 mag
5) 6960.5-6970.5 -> 0.22 mag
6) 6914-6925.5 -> -0.15 mag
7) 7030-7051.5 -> 0.11 mag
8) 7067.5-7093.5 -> 0.07 mag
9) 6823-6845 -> 0.38 mag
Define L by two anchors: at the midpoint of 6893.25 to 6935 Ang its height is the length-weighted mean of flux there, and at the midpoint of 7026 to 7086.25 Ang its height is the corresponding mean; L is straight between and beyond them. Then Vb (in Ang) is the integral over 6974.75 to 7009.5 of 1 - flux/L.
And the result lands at 3.3 Ang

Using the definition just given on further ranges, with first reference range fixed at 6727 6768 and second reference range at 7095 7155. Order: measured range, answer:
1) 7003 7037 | 5.0 Ang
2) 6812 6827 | 5.2 Ang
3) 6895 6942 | 4.4 Ang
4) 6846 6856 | 3.3 Ang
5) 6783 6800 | 6.1 Ang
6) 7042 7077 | 4.3 Ang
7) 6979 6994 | 2.7 Ang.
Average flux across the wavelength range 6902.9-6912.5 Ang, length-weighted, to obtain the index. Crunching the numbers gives 9.24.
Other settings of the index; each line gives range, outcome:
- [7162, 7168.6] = 9.04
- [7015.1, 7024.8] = 8.97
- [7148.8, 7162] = 8.96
